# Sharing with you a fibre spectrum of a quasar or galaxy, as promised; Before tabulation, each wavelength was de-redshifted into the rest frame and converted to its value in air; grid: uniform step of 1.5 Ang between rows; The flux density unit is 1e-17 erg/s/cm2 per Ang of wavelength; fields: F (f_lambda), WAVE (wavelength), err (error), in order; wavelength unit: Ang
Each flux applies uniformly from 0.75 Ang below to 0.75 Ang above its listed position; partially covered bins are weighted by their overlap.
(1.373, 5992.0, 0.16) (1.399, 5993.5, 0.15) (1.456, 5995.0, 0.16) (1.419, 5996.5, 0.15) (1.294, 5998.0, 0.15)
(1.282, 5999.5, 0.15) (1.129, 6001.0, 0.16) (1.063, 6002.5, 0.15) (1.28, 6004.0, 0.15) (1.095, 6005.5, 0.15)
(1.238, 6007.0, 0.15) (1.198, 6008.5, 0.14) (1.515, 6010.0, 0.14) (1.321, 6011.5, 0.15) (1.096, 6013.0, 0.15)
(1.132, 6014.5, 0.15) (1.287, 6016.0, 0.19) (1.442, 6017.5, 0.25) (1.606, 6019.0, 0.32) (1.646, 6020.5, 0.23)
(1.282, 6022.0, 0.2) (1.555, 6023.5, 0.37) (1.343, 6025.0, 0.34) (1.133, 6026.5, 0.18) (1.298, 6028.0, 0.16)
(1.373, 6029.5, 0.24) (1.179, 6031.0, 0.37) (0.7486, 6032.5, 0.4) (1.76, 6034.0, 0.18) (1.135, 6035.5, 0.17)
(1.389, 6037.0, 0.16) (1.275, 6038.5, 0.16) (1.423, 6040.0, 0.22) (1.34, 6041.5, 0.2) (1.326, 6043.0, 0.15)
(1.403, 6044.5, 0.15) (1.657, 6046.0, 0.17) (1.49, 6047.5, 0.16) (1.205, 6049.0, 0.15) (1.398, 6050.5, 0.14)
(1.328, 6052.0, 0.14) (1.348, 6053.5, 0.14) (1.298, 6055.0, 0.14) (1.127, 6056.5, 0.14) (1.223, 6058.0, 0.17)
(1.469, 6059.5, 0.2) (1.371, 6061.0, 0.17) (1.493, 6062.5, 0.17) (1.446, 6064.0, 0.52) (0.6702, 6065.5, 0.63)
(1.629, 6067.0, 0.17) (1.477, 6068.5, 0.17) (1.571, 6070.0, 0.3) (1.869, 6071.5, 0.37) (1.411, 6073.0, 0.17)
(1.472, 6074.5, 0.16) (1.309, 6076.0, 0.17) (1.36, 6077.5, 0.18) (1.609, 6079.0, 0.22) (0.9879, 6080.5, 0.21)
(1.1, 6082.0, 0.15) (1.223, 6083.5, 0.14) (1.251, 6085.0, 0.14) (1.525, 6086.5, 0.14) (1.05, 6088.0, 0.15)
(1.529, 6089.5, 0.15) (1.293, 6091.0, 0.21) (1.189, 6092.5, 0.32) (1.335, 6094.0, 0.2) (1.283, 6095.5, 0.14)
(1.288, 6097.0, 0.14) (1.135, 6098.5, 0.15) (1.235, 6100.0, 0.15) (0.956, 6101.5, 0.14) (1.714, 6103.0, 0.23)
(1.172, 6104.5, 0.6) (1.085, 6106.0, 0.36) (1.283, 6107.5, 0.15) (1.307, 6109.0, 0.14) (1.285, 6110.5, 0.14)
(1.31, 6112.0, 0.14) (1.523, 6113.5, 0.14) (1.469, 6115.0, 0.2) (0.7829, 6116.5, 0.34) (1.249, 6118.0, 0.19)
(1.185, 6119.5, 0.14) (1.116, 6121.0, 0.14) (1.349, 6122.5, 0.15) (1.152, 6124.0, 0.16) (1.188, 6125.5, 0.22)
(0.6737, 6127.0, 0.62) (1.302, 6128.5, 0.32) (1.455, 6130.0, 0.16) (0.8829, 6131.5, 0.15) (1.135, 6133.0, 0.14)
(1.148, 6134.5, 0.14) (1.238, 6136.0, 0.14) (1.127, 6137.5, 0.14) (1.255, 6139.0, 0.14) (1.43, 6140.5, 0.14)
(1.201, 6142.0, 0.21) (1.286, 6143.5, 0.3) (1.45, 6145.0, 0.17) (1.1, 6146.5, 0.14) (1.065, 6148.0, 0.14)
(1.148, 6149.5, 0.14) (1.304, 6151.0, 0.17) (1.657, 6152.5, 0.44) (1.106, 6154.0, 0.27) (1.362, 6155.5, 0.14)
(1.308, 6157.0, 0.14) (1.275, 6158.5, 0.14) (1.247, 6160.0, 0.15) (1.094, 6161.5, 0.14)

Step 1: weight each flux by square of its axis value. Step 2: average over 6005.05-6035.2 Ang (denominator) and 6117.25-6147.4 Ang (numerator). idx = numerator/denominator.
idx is 0.9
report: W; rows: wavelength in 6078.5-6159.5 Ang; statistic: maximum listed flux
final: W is 1.714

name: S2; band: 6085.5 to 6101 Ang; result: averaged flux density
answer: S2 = 1.28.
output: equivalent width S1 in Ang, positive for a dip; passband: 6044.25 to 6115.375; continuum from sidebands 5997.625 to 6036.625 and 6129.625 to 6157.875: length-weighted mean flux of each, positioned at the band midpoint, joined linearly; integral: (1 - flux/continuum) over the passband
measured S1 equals -4.0 Ang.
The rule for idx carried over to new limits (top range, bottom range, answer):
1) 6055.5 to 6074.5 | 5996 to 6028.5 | 1.09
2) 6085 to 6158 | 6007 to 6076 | 0.94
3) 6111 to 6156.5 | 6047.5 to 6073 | 0.91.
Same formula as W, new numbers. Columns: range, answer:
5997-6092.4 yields 1.869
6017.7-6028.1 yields 1.646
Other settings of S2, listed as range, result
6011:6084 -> 1.35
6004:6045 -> 1.32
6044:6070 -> 1.36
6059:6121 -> 1.31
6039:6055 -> 1.39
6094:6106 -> 1.25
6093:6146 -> 1.23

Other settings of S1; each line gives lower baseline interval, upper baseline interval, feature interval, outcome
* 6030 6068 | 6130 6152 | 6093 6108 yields 0.2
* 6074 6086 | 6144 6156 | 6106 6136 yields 1.9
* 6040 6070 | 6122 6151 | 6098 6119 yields 0.0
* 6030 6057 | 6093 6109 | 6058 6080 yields -2.3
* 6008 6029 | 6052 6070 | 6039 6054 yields -0.6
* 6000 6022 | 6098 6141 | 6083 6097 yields -0.8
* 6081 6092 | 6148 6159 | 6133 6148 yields 0.6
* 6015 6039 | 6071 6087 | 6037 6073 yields -0.9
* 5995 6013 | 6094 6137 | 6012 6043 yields -1.8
